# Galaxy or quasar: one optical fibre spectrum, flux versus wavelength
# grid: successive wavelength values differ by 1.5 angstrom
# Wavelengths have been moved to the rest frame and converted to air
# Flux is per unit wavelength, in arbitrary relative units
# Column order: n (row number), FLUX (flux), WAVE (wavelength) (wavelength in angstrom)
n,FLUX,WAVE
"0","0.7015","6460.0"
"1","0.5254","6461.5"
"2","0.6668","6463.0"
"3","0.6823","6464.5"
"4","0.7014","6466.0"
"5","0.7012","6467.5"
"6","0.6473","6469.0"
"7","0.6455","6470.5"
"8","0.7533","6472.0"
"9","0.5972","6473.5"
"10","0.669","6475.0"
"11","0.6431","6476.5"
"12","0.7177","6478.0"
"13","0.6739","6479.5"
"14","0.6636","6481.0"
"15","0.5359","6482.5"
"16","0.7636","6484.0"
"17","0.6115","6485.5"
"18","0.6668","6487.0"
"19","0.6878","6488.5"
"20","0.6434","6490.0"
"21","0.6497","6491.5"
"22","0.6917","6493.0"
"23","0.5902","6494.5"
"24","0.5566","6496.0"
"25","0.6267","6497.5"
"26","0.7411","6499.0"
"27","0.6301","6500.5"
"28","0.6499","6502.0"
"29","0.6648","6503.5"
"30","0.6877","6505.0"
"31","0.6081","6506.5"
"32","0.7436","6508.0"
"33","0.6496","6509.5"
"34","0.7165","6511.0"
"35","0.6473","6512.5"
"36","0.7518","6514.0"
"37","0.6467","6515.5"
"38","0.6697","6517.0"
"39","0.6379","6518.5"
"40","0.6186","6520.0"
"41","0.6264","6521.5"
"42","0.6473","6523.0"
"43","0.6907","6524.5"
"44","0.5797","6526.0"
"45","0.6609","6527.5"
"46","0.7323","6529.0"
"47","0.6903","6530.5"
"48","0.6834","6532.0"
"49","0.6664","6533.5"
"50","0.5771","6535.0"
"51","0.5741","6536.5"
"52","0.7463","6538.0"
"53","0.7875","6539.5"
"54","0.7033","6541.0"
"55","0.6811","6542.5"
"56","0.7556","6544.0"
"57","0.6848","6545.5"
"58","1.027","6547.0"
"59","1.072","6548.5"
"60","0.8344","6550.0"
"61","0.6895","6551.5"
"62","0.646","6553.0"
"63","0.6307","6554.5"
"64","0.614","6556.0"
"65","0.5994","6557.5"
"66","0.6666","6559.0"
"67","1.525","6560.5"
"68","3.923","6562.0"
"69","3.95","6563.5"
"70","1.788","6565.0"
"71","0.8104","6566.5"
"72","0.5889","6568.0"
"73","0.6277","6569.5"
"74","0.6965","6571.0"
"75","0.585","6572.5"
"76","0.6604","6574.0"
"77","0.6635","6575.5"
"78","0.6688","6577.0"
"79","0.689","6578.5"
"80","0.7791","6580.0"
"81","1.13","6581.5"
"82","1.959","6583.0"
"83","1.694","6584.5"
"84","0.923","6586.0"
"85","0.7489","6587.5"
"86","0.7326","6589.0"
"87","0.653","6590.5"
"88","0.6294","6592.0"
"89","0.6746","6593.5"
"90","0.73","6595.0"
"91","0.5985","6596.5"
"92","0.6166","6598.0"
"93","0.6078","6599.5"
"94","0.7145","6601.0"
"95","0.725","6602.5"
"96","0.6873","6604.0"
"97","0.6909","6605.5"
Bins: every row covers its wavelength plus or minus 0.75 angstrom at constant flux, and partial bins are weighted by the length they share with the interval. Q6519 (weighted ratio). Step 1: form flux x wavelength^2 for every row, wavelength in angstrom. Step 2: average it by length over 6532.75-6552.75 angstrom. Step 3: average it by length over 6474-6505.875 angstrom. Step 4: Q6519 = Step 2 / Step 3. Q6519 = 1.17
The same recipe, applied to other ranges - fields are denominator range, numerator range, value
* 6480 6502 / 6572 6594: 1.41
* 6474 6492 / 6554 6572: 2.12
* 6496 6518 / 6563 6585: 1.70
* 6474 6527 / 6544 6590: 1.68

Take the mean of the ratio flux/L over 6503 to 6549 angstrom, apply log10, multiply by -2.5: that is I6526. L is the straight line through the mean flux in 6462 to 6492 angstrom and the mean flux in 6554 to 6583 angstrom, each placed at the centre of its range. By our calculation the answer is 0.31 mag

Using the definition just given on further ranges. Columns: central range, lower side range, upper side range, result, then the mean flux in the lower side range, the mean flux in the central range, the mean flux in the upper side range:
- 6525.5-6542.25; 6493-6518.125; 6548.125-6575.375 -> 0.32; 0.662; 0.674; 1.15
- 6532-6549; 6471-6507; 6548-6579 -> 0.28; 0.655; 0.745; 1.1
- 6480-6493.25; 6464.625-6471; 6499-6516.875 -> 0.03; 0.676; 0.656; 0.675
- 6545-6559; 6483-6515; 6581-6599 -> 0.08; 0.664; 0.752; 0.917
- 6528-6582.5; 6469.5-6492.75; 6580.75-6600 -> -0.15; 0.662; 0.952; 0.904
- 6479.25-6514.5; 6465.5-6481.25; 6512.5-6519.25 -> 0.02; 0.674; 0.66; 0.673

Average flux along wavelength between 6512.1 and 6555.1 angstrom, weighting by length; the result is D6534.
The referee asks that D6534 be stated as 0.703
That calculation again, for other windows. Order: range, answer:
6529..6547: 0.702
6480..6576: 0.81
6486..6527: 0.656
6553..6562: 1.05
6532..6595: 0.971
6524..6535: 0.665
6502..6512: 0.675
